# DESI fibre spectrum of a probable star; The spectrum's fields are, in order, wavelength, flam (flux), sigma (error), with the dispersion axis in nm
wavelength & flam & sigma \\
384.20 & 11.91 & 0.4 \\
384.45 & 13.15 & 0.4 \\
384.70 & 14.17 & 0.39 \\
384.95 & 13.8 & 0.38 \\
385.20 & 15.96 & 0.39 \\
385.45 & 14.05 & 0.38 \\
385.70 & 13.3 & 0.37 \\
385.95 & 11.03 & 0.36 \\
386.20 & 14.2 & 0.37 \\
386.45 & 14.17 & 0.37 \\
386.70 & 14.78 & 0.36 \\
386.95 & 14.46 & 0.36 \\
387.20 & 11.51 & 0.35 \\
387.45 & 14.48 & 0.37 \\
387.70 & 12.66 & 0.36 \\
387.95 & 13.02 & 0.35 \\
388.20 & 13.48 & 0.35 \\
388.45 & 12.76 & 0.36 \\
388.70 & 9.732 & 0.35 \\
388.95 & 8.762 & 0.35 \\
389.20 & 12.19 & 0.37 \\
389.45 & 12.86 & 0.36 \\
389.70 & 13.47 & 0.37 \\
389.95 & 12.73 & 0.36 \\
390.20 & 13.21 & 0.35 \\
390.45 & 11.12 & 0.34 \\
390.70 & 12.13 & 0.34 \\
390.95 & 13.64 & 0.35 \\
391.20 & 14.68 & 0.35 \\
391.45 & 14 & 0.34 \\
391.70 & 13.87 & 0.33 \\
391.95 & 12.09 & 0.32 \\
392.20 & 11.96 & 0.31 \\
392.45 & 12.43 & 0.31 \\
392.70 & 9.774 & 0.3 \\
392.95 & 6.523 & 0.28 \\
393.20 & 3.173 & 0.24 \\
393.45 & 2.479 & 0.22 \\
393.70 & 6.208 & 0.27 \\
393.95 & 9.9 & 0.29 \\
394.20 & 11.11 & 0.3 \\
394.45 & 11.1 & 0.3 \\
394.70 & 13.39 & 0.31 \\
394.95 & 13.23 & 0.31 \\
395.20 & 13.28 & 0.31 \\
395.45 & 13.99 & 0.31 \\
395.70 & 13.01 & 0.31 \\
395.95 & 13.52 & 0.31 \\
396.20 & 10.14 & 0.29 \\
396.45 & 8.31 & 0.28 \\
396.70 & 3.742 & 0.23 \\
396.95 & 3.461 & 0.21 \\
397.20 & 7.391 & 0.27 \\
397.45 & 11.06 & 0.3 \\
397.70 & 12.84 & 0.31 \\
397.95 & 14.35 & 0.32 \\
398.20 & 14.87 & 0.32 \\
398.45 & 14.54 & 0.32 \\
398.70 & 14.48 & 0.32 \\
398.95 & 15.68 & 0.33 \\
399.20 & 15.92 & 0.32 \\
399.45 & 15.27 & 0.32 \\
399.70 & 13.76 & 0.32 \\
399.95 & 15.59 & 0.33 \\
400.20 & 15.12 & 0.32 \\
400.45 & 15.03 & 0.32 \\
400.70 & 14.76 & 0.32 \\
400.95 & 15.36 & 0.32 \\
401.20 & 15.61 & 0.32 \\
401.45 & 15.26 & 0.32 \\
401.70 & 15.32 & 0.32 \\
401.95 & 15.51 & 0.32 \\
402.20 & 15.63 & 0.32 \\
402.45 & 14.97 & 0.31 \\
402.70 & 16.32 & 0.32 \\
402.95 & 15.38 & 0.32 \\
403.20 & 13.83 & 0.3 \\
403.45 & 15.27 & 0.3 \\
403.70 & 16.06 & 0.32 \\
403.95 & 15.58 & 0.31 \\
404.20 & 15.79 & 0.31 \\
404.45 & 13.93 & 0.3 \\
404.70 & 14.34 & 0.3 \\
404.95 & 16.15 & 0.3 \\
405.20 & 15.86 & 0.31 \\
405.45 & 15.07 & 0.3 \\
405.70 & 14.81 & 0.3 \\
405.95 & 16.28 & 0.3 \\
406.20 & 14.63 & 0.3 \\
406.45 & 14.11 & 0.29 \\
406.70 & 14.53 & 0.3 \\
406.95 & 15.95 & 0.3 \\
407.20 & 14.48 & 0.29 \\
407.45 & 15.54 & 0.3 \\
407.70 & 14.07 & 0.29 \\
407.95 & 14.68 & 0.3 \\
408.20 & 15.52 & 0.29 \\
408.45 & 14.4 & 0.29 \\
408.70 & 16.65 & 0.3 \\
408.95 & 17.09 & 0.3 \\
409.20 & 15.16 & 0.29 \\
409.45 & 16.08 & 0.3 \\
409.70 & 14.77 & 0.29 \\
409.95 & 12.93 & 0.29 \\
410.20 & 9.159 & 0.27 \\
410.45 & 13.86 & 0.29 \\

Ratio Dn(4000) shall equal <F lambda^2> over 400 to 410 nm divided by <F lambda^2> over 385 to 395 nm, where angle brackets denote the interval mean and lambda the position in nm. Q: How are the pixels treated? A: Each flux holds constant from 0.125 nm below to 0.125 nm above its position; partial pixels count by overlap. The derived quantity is 1.38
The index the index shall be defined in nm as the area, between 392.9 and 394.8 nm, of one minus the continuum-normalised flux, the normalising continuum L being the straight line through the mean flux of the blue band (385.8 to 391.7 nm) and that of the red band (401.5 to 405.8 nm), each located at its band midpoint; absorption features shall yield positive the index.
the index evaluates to 0.796 nm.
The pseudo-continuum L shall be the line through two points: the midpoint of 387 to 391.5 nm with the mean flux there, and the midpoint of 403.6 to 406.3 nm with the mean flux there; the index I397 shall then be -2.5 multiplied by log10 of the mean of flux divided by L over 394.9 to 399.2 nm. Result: 0.19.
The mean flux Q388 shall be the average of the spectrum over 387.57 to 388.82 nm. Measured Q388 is 12.3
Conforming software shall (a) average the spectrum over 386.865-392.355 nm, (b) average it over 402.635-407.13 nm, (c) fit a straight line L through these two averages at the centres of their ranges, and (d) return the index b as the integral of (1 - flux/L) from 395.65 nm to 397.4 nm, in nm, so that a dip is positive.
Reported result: 0.68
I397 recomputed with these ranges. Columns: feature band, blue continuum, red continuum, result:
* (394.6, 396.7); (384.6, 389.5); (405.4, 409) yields 0.18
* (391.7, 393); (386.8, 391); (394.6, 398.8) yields 0.09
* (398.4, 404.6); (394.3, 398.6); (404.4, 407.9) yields -0.15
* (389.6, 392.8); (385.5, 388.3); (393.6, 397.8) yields -0.07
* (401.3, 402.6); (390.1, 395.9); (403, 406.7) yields -0.09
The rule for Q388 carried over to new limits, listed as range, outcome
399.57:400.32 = 14.8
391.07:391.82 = 14.2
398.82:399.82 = 15.2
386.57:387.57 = 13.8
